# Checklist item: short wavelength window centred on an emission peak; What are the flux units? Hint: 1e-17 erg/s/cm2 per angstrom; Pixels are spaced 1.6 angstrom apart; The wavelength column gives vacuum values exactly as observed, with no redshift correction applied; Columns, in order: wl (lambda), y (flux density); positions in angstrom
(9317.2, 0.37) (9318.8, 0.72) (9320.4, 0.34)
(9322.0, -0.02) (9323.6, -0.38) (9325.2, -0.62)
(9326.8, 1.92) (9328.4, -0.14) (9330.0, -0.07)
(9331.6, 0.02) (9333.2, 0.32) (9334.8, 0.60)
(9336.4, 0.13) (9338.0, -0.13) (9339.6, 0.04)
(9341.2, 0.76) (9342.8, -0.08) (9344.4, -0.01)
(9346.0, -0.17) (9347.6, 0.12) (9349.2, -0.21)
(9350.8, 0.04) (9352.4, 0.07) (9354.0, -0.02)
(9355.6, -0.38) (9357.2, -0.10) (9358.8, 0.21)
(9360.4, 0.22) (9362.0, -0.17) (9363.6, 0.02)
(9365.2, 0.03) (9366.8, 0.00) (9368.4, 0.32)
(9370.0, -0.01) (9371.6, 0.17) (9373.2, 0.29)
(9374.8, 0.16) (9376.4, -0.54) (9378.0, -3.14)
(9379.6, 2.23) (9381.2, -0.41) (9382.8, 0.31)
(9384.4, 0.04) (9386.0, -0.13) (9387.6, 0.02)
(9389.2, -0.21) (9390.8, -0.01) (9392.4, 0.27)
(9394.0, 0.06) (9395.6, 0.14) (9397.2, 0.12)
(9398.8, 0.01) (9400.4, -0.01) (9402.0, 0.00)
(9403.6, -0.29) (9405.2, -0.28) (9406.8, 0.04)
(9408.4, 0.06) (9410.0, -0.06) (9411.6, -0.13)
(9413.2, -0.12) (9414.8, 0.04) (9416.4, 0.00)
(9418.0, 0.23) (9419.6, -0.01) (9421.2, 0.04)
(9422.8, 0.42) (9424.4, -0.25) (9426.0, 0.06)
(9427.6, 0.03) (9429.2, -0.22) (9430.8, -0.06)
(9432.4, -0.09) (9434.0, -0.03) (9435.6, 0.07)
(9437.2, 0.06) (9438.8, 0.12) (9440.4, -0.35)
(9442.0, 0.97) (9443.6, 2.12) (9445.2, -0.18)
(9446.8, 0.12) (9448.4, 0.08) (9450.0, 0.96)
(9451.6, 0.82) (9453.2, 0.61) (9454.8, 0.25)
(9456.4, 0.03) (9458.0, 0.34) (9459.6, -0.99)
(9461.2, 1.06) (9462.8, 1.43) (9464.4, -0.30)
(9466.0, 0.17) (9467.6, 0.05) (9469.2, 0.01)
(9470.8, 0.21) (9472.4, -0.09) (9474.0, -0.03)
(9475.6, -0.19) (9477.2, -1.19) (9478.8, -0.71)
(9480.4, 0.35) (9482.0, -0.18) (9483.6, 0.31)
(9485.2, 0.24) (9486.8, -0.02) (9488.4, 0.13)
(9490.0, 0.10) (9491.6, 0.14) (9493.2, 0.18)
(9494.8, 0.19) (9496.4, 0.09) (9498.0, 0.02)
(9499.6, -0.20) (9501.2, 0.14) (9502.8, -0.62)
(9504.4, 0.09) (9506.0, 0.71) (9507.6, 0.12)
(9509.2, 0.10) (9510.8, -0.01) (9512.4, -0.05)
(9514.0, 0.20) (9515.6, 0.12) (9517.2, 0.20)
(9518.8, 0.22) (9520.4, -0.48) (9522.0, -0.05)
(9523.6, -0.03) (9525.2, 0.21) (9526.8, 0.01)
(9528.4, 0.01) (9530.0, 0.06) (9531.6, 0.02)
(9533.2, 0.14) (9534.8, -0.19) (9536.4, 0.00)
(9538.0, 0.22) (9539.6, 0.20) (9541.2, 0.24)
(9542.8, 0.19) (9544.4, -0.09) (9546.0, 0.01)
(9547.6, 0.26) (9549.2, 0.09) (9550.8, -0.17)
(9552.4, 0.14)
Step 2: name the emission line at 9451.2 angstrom Hbeta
